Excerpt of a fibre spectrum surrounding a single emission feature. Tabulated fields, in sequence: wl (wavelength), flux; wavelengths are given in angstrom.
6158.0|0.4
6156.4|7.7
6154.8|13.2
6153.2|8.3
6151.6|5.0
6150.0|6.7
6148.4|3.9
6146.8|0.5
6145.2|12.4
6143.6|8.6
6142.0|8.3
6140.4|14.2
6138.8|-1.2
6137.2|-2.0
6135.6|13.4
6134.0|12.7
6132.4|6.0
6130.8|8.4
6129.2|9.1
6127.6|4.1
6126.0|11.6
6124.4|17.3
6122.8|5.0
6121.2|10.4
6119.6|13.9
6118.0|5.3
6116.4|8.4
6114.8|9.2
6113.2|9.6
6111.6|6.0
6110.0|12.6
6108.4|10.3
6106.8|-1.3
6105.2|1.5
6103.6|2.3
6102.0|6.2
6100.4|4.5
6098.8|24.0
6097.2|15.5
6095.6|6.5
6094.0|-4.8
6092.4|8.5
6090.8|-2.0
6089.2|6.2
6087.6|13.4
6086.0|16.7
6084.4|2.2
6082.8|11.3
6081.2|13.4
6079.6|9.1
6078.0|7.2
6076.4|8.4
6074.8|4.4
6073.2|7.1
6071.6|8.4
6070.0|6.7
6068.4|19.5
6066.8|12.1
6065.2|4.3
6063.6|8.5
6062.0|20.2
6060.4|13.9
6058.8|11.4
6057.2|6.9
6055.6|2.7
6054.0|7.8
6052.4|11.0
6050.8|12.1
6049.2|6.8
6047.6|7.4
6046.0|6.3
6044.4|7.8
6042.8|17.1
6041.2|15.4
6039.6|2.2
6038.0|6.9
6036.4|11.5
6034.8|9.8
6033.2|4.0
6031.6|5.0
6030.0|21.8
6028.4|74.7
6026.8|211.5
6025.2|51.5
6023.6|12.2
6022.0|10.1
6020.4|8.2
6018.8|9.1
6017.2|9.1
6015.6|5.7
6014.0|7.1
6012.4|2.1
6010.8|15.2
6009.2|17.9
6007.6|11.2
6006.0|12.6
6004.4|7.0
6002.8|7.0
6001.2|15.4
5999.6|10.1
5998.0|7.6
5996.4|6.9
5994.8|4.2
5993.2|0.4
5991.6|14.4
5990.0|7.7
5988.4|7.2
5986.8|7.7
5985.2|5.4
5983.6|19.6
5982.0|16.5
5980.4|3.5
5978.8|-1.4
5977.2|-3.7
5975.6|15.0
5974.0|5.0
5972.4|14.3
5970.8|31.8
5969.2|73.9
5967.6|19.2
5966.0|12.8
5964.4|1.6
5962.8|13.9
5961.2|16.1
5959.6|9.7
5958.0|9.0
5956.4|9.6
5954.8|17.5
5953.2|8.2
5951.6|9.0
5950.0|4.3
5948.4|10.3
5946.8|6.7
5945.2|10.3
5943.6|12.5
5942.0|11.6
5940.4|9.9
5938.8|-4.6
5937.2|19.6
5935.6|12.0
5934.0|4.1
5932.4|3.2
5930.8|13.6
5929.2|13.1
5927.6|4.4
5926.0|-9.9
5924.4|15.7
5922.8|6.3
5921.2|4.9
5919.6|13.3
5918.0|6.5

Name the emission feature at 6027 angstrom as [O III]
